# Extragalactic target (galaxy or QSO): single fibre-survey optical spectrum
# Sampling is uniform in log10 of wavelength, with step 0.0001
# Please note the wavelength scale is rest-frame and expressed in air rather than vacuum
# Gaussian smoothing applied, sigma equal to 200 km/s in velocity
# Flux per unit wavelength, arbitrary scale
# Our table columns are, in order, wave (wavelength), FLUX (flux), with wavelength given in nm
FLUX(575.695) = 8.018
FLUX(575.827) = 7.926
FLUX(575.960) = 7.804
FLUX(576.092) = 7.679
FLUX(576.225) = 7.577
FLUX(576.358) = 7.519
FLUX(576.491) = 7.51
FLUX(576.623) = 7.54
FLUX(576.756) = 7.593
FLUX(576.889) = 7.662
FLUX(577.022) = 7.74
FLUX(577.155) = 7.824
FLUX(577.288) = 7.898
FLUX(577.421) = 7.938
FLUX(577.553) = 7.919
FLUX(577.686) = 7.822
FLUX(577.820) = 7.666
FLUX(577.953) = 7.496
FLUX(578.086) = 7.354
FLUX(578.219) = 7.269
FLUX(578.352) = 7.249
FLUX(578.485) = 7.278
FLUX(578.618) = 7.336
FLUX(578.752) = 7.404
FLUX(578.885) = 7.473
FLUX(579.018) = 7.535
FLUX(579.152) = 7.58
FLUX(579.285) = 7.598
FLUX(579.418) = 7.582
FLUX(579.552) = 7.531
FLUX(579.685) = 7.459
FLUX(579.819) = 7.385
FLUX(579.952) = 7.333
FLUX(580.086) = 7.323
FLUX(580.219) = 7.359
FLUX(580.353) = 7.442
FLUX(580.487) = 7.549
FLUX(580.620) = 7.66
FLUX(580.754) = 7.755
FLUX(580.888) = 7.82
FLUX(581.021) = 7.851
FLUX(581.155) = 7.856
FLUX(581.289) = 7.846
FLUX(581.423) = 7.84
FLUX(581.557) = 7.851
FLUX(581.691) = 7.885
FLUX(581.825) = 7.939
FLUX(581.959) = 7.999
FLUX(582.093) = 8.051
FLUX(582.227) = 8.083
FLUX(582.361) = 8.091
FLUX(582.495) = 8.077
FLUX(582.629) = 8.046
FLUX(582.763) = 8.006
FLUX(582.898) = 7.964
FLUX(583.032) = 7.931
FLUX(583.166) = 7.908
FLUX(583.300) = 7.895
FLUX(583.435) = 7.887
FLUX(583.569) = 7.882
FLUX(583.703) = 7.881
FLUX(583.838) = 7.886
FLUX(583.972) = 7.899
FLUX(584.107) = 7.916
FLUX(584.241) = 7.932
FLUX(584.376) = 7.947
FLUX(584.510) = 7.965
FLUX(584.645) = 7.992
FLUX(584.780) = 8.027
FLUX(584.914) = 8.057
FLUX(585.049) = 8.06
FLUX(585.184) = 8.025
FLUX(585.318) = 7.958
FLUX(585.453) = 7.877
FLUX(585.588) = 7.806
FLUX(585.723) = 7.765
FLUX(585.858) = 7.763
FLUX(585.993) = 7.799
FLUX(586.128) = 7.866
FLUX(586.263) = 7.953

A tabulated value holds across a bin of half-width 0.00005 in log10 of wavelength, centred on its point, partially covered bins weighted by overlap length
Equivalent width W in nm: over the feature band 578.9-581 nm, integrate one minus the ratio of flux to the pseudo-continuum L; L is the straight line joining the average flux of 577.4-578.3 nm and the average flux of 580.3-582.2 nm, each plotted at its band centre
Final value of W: 0.06 nm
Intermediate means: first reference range 7.62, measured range 7.54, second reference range 7.82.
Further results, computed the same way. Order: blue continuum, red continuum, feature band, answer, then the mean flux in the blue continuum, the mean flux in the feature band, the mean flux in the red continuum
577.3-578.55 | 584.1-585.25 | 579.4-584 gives 0.01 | 7.57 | 7.79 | 7.99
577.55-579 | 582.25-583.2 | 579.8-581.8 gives 0.03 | 7.46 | 7.66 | 8.01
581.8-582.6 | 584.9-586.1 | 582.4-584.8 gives 0.01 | 8.05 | 7.95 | 7.89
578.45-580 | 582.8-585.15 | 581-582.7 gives -0.05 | 7.46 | 7.96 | 7.94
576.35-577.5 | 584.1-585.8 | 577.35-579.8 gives 0.07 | 7.71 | 7.53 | 7.95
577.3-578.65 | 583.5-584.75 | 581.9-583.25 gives -0.03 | 7.56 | 8.02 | 7.93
